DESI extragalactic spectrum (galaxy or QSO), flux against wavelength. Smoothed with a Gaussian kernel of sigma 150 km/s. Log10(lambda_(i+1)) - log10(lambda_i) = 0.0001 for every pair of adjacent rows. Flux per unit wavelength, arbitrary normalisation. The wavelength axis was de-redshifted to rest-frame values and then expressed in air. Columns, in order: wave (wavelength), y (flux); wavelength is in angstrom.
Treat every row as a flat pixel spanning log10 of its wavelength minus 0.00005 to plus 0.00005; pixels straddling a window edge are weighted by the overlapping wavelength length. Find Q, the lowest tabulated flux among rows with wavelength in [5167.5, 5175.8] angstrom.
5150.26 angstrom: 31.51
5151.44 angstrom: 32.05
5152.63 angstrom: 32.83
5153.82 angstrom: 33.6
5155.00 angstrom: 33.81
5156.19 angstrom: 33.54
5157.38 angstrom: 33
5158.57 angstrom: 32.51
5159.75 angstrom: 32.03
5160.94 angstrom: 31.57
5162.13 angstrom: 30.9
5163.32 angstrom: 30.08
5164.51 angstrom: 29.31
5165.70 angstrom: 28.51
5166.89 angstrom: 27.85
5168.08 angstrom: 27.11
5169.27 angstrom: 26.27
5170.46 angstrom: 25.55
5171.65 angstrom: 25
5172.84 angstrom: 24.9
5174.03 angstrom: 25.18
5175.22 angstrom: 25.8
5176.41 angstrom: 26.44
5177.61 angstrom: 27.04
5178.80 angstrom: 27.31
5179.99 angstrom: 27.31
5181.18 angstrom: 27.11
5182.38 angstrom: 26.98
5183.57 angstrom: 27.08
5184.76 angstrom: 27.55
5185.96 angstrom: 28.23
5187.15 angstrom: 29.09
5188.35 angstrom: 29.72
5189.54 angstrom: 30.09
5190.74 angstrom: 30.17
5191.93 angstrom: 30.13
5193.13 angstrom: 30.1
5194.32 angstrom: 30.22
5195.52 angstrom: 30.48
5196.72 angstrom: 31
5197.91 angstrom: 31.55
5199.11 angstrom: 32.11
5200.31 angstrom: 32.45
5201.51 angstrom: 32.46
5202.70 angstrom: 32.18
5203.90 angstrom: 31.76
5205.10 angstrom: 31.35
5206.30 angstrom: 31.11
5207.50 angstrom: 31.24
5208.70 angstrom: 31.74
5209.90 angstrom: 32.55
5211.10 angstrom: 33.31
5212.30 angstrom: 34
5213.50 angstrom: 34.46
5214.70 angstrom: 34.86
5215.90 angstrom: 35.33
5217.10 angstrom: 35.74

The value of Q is 24.9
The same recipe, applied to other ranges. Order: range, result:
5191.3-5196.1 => 30.1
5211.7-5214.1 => 34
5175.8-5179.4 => 26.44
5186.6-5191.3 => 29.09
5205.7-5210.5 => 31.11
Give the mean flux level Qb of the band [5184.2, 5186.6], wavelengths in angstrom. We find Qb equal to 27.9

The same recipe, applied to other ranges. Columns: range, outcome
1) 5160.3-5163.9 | 30.8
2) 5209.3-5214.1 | 33.6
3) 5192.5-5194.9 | 30.2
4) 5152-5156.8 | 33.4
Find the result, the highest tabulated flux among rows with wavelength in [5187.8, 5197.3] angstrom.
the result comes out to 31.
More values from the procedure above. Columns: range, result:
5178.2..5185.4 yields 27.55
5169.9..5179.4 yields 27.31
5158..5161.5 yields 32.51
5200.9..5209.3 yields 32.46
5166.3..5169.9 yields 27.85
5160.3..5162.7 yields 31.57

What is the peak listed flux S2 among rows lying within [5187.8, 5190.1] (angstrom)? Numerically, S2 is 30.09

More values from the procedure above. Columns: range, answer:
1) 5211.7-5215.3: 34.86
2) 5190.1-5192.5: 30.17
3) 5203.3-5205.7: 31.76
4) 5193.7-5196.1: 30.48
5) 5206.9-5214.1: 34.46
